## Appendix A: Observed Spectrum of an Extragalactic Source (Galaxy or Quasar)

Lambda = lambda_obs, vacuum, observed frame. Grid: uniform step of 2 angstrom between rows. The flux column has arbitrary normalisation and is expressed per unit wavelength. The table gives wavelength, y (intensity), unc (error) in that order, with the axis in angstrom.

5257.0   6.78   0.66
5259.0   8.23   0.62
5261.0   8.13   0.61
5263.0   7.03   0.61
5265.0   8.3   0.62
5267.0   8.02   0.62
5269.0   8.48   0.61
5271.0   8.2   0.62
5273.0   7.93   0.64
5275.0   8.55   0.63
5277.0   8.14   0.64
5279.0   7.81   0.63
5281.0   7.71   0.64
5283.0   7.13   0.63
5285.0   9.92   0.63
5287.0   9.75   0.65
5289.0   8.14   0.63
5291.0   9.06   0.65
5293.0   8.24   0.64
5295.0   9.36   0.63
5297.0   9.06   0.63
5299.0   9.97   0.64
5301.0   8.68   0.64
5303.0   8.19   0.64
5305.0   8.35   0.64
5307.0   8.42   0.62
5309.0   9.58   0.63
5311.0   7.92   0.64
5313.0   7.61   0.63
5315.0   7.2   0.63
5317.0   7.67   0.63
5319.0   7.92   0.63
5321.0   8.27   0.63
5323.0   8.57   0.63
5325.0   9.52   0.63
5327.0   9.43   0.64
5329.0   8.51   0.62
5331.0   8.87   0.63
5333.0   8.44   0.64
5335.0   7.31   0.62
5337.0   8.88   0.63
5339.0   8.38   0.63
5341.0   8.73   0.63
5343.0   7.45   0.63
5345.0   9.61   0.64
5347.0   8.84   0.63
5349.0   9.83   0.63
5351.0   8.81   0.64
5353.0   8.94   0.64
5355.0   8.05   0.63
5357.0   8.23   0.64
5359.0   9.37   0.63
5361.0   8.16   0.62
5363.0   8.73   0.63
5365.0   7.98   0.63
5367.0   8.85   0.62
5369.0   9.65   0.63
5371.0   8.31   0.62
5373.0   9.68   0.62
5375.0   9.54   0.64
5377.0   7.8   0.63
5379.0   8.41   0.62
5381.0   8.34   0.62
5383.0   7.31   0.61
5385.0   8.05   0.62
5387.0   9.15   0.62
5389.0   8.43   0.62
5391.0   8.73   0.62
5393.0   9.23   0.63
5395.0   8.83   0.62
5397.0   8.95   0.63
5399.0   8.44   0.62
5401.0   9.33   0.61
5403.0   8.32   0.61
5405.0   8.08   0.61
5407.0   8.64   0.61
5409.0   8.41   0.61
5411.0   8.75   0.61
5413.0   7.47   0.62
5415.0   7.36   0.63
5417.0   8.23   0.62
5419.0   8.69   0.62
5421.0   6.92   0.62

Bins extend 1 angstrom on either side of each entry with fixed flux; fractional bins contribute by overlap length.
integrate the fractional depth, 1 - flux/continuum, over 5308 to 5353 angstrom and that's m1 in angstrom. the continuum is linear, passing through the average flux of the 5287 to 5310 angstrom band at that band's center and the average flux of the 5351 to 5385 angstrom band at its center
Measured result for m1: 1.0 angstrom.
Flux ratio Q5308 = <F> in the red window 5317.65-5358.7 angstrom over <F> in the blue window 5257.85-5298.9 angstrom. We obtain 1.0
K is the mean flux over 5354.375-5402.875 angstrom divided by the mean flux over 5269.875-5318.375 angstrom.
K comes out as 1.02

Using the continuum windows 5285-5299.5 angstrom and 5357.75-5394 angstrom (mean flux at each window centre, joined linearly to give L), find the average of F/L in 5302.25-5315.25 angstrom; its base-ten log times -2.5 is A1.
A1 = 0.10 mag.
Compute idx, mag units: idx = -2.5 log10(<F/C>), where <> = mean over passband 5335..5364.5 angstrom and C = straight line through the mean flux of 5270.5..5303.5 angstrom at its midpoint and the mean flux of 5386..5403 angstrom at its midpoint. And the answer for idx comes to 0.01 mag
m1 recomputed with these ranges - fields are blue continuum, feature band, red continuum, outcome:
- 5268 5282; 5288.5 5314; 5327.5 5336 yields -1.4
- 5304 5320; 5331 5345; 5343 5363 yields 0.3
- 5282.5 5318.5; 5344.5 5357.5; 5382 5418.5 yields -0.6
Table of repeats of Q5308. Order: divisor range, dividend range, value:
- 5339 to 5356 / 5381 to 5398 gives 0.98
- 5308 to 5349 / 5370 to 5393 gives 1.01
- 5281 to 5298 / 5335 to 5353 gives 1.00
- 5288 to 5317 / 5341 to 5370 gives 1.03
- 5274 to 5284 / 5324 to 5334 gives 1.14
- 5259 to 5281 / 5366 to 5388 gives 1.07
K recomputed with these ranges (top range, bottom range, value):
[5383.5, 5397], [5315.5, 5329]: 1.02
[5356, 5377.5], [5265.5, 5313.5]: 1.03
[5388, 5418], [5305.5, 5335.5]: 1.01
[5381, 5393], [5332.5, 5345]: 1.01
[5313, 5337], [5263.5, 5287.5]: 1.01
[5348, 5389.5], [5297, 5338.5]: 1.02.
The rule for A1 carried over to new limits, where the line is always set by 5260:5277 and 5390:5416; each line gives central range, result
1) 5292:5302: -0.11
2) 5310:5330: 0.00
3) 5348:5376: -0.06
